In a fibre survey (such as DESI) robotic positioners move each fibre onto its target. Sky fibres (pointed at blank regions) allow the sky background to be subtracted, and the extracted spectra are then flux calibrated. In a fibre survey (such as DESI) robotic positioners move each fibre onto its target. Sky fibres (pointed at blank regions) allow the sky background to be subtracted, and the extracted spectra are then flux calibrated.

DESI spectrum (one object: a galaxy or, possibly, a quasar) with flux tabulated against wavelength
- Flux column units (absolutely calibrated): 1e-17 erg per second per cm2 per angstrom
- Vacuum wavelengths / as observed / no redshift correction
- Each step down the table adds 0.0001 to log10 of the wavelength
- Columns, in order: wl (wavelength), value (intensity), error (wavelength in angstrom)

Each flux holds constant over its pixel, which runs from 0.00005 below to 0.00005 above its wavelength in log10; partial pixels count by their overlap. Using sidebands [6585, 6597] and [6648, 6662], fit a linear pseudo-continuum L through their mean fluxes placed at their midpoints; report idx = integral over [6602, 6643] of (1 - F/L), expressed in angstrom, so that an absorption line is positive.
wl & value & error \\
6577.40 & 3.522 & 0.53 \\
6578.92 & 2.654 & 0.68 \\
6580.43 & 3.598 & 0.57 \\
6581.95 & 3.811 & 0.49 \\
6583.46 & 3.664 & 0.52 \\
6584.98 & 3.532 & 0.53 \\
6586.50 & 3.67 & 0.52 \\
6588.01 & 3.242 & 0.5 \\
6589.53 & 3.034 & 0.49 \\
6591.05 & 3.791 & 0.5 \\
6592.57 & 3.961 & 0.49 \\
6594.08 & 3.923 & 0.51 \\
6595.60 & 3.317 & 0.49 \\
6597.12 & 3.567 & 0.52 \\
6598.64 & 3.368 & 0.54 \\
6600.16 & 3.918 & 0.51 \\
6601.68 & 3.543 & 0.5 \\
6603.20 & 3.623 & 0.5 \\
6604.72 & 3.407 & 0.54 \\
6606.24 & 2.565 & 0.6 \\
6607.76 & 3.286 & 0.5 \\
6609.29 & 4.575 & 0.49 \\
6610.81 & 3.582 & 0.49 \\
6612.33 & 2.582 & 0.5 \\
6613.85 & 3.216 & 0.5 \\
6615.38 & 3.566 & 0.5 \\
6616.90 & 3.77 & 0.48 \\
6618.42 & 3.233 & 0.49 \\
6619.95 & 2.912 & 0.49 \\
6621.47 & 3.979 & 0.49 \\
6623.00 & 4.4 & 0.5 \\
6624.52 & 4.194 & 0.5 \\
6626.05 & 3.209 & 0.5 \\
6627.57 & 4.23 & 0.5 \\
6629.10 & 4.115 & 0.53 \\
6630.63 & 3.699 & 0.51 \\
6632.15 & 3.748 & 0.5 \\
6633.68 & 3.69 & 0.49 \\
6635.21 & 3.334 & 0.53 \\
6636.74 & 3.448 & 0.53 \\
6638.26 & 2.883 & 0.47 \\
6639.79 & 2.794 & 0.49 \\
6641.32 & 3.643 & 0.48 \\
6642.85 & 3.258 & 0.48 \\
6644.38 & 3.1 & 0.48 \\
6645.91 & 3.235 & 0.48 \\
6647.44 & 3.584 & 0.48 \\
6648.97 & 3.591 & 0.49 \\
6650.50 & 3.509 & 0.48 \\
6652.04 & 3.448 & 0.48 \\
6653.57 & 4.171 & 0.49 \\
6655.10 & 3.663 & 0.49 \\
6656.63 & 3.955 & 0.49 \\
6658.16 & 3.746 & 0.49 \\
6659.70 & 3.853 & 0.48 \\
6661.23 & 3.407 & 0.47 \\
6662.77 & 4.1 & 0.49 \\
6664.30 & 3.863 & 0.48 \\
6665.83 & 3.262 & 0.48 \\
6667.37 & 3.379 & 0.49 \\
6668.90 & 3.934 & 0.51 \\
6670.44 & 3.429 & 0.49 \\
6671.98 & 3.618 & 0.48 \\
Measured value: 1.2 angstrom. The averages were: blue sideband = 3.56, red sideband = 3.7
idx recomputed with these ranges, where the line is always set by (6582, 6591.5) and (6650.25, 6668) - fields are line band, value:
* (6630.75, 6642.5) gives 0.8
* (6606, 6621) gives 0.9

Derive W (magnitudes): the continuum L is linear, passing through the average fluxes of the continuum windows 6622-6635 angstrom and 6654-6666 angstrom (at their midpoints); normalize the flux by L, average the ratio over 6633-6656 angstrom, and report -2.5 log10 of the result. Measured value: 0.12 mag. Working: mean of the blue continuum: 3.89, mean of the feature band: 3.43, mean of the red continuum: 3.77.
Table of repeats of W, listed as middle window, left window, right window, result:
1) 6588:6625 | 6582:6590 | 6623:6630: 0.06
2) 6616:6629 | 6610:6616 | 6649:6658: -0.12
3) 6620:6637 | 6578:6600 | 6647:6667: -0.05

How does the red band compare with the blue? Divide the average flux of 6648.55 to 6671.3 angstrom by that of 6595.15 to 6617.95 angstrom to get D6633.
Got 1.07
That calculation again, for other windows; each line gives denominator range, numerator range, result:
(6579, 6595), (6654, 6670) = 1.04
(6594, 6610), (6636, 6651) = 0.93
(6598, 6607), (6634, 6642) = 0.95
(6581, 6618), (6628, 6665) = 1.02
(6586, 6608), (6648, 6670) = 1.06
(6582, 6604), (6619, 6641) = 1.01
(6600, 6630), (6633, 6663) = 0.98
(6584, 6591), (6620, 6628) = 1.14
